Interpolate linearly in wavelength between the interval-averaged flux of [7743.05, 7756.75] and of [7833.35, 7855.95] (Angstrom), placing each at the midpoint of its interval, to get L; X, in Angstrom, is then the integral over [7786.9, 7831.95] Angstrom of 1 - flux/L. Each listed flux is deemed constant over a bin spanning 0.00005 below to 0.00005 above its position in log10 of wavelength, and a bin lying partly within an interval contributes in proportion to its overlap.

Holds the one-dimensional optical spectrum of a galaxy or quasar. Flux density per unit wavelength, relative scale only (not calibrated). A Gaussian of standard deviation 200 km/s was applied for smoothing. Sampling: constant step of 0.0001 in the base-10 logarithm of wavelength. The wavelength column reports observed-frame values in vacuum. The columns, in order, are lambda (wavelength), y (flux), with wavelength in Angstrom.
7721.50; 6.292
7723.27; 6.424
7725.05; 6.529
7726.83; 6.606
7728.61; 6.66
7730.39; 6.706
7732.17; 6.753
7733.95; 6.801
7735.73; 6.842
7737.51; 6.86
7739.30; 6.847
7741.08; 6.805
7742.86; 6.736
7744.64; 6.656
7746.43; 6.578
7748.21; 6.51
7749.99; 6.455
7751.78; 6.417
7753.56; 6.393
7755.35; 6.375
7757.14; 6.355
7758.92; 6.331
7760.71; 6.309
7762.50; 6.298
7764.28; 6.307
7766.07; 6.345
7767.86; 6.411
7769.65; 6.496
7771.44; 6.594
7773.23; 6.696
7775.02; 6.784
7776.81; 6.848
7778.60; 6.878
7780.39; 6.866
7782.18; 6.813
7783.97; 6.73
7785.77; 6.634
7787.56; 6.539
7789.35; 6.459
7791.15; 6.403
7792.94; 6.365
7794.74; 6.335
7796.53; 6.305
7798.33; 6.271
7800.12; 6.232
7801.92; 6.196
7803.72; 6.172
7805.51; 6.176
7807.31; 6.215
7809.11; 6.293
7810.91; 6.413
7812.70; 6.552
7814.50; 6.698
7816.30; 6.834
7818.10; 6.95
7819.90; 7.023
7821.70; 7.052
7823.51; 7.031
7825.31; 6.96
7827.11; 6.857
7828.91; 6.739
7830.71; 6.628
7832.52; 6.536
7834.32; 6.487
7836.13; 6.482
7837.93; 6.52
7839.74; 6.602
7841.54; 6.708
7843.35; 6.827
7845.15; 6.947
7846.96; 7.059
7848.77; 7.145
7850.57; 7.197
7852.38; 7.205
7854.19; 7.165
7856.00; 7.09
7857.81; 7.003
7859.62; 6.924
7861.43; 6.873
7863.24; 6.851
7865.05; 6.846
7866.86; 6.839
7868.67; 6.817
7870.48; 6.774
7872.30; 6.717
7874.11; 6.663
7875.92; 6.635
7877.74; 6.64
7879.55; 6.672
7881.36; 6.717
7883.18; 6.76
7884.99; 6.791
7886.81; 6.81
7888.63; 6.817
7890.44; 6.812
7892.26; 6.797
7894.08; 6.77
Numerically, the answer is 1.2 Angstrom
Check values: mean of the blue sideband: 6.49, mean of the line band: 6.55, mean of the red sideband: 6.87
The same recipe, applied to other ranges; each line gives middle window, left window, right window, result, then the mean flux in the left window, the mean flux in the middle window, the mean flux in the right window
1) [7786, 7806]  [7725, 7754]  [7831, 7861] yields 1.3 Angstrom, 6.66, 6.33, 6.86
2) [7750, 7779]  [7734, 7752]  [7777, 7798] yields 0.7 Angstrom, 6.69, 6.48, 6.58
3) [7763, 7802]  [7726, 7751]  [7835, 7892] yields 1.3 Angstrom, 6.7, 6.53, 6.83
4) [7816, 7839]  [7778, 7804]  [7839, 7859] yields 0.1 Angstrom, 6.48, 6.77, 7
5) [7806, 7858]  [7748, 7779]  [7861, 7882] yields -1.1 Angstrom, 6.48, 6.79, 6.75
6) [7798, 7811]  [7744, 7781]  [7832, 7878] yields 0.8 Angstrom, 6.52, 6.23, 6.83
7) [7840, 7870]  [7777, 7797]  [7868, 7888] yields -1.2 Angstrom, 6.59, 6.96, 6.73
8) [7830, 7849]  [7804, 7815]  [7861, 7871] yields -0.3 Angstrom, 6.37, 6.71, 6.84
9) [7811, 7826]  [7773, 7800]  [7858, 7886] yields -0.5 Angstrom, 6.58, 6.86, 6.77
